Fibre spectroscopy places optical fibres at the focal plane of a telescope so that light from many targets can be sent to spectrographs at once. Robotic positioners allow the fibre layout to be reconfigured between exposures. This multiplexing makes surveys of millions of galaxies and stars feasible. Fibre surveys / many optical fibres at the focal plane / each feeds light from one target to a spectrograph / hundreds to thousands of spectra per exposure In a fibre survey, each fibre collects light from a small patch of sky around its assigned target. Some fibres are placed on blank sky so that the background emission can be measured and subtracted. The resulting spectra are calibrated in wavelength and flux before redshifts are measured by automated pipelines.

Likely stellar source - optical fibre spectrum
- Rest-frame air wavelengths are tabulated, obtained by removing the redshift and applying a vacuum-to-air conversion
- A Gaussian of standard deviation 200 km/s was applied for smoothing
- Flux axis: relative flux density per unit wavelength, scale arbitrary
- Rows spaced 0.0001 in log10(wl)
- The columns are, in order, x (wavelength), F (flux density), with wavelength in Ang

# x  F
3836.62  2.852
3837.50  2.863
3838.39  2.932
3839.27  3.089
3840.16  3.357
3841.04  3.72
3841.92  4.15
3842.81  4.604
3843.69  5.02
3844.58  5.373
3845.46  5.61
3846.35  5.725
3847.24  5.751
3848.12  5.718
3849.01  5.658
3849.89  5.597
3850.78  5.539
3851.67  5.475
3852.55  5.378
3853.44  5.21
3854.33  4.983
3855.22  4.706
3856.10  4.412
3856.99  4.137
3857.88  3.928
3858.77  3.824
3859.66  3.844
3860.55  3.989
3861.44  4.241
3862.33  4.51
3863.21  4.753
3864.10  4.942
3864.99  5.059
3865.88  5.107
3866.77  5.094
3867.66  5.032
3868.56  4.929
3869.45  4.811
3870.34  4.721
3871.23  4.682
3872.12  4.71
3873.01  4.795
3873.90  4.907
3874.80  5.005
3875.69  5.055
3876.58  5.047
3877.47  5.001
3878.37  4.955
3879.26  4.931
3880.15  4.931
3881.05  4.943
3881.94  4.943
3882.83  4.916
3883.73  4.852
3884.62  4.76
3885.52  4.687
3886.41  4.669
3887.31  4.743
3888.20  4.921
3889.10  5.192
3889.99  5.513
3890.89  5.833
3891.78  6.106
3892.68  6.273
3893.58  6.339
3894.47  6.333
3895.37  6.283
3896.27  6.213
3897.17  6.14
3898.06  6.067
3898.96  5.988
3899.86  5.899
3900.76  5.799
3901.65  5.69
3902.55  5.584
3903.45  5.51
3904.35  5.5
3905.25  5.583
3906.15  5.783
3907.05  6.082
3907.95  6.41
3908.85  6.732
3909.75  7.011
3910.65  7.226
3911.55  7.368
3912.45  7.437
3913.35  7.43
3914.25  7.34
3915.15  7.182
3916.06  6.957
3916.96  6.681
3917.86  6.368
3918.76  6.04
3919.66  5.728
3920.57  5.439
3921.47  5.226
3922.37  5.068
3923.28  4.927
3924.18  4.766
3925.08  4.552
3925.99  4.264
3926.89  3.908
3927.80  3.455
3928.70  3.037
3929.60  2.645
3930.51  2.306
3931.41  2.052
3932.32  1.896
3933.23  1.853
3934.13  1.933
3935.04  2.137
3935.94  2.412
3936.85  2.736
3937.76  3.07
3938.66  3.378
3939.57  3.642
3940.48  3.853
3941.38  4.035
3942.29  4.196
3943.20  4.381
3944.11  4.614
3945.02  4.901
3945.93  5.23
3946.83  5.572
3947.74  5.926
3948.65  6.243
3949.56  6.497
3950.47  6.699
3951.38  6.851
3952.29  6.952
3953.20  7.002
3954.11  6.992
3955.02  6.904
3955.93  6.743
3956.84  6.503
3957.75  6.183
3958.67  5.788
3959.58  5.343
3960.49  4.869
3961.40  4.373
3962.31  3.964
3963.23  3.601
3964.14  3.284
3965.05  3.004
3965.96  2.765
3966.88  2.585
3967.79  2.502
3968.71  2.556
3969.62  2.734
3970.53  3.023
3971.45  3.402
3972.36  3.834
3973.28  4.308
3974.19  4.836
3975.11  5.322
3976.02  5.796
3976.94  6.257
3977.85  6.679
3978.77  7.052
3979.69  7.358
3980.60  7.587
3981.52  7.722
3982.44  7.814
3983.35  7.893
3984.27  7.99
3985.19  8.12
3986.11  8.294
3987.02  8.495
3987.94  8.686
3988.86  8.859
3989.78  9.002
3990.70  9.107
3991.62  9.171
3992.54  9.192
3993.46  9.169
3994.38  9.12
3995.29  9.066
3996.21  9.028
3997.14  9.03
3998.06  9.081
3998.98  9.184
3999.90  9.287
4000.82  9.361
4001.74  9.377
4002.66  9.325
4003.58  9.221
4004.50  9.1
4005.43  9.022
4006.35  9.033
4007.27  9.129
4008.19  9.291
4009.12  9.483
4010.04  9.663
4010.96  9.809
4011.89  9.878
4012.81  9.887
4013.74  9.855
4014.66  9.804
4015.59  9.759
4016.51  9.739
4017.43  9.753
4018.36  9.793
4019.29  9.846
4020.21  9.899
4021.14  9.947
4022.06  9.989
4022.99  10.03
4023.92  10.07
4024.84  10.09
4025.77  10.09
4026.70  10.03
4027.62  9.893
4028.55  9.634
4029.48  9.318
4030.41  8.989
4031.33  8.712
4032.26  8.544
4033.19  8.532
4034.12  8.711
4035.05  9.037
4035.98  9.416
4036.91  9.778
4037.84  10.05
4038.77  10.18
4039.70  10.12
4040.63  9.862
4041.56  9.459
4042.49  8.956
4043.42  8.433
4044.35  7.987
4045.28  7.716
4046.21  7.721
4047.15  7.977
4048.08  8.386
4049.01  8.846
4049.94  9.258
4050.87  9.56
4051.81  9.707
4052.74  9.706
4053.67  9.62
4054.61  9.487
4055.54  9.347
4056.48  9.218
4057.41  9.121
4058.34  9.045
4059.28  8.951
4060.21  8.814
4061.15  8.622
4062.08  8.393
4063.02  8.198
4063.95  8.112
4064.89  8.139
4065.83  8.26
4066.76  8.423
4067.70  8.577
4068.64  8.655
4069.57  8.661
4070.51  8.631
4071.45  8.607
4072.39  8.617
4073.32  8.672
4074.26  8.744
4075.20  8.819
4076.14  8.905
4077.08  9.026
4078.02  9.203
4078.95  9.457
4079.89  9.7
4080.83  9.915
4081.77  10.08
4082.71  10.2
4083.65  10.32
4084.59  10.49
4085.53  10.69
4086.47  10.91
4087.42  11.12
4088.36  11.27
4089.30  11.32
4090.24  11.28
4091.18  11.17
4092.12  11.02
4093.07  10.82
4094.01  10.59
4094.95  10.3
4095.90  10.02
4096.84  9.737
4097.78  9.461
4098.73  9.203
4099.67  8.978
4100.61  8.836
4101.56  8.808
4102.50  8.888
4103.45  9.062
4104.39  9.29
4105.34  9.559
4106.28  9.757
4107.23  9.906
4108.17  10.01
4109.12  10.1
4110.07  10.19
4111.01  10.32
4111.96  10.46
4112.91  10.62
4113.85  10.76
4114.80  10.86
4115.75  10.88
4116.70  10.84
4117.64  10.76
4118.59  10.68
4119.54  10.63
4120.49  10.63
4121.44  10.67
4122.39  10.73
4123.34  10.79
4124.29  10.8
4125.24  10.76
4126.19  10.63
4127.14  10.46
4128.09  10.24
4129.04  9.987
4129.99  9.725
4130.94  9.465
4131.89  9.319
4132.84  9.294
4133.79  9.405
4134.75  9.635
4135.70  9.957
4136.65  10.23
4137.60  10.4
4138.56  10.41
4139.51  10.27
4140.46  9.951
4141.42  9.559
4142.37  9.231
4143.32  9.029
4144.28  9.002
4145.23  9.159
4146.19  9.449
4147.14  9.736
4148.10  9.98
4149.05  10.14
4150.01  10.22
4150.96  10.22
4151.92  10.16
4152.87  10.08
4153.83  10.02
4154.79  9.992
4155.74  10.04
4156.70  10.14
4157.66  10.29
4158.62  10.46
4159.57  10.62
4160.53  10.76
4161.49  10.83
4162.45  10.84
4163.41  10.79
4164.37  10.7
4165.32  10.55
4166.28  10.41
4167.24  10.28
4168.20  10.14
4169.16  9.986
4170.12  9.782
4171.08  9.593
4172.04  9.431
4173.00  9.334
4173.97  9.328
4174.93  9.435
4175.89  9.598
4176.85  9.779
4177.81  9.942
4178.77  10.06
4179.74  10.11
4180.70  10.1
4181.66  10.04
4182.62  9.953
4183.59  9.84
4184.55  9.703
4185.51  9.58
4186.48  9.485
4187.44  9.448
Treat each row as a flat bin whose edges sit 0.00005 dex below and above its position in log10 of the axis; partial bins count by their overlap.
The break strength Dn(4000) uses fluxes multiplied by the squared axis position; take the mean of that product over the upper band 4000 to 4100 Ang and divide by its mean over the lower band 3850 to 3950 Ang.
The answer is 2.03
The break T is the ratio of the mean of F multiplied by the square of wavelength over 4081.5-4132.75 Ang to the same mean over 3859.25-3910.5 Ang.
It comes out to 2.2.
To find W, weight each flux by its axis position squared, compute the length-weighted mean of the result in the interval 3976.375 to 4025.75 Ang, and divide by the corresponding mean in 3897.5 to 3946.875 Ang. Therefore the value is 1.91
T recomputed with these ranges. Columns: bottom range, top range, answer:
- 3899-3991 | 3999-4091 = 1.83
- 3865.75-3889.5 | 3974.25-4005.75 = 1.80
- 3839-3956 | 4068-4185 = 2.20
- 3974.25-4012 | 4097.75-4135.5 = 1.25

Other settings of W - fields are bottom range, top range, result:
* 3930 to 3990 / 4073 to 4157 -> 2.11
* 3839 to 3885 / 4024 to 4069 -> 2.06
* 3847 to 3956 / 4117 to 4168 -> 2.23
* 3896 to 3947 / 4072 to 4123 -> 2.22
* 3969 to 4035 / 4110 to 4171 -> 1.28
